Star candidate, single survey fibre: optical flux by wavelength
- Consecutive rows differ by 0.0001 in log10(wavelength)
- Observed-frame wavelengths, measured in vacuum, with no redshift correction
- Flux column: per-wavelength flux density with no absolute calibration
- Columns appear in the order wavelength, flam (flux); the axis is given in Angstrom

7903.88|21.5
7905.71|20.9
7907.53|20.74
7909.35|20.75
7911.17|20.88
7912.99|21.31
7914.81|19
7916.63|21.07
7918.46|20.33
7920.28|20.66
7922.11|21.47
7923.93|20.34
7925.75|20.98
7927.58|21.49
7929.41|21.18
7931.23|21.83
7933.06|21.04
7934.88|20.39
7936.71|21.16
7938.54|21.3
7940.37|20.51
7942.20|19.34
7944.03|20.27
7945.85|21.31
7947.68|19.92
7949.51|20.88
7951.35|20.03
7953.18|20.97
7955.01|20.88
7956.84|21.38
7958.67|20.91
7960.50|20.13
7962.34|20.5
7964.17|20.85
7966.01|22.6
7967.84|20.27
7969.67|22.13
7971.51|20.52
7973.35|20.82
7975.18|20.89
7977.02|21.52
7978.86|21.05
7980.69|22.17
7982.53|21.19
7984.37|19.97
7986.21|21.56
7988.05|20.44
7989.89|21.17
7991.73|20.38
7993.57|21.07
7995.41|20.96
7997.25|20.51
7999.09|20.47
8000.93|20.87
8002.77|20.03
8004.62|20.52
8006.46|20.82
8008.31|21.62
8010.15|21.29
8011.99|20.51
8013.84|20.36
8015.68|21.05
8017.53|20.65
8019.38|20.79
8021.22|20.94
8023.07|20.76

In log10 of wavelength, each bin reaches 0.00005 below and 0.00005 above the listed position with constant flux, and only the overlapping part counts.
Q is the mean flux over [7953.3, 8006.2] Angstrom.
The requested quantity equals 20.9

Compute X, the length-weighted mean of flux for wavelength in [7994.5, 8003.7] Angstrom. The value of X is 20.6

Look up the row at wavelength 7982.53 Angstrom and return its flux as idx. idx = 21.19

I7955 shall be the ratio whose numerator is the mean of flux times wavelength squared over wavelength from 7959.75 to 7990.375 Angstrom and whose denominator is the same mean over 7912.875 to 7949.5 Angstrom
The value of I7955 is 1.03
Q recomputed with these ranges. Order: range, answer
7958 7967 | 21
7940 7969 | 20.7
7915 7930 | 20.8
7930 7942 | 20.9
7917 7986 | 20.9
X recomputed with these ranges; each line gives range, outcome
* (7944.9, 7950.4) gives 20.7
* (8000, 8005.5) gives 20.5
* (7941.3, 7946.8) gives 20.3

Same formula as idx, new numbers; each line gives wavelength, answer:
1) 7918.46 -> 20.33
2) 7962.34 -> 20.5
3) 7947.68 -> 19.92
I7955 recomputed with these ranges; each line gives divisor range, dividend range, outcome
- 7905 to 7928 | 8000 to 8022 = 1.03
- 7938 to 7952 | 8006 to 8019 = 1.04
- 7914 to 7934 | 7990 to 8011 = 1.02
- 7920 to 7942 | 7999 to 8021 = 1.01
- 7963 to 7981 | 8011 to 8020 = 0.98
